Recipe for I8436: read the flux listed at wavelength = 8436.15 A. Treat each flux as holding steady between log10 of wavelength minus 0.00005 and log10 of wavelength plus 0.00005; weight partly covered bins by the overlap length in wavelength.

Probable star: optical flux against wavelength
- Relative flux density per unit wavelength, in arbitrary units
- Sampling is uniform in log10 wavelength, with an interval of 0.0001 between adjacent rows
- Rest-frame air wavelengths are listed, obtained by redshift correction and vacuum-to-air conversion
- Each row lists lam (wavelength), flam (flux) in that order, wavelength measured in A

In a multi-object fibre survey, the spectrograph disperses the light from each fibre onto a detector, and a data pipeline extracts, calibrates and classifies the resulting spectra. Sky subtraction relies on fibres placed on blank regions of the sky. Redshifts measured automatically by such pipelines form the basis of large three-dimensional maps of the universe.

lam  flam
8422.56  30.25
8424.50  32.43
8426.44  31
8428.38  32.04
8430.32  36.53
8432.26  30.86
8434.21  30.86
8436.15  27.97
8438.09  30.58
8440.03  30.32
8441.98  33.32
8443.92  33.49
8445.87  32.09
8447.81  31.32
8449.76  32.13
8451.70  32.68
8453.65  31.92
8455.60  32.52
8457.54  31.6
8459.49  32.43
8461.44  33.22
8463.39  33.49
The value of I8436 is 27.97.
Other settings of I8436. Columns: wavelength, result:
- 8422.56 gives 30.25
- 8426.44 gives 31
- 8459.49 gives 32.43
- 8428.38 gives 32.04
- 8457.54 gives 31.6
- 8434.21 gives 30.86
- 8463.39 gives 33.49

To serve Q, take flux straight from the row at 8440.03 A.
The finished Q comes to 30.32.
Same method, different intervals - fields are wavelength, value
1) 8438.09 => 30.58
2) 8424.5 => 32.43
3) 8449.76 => 32.13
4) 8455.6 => 32.52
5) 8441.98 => 33.32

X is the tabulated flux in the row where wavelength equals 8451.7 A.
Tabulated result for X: 32.68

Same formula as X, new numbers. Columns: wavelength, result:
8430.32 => 36.53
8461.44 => 33.22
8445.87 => 32.09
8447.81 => 31.32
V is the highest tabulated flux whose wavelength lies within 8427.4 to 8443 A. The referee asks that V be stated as 36.53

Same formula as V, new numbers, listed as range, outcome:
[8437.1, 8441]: 30.58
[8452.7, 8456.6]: 32.52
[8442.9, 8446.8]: 33.49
